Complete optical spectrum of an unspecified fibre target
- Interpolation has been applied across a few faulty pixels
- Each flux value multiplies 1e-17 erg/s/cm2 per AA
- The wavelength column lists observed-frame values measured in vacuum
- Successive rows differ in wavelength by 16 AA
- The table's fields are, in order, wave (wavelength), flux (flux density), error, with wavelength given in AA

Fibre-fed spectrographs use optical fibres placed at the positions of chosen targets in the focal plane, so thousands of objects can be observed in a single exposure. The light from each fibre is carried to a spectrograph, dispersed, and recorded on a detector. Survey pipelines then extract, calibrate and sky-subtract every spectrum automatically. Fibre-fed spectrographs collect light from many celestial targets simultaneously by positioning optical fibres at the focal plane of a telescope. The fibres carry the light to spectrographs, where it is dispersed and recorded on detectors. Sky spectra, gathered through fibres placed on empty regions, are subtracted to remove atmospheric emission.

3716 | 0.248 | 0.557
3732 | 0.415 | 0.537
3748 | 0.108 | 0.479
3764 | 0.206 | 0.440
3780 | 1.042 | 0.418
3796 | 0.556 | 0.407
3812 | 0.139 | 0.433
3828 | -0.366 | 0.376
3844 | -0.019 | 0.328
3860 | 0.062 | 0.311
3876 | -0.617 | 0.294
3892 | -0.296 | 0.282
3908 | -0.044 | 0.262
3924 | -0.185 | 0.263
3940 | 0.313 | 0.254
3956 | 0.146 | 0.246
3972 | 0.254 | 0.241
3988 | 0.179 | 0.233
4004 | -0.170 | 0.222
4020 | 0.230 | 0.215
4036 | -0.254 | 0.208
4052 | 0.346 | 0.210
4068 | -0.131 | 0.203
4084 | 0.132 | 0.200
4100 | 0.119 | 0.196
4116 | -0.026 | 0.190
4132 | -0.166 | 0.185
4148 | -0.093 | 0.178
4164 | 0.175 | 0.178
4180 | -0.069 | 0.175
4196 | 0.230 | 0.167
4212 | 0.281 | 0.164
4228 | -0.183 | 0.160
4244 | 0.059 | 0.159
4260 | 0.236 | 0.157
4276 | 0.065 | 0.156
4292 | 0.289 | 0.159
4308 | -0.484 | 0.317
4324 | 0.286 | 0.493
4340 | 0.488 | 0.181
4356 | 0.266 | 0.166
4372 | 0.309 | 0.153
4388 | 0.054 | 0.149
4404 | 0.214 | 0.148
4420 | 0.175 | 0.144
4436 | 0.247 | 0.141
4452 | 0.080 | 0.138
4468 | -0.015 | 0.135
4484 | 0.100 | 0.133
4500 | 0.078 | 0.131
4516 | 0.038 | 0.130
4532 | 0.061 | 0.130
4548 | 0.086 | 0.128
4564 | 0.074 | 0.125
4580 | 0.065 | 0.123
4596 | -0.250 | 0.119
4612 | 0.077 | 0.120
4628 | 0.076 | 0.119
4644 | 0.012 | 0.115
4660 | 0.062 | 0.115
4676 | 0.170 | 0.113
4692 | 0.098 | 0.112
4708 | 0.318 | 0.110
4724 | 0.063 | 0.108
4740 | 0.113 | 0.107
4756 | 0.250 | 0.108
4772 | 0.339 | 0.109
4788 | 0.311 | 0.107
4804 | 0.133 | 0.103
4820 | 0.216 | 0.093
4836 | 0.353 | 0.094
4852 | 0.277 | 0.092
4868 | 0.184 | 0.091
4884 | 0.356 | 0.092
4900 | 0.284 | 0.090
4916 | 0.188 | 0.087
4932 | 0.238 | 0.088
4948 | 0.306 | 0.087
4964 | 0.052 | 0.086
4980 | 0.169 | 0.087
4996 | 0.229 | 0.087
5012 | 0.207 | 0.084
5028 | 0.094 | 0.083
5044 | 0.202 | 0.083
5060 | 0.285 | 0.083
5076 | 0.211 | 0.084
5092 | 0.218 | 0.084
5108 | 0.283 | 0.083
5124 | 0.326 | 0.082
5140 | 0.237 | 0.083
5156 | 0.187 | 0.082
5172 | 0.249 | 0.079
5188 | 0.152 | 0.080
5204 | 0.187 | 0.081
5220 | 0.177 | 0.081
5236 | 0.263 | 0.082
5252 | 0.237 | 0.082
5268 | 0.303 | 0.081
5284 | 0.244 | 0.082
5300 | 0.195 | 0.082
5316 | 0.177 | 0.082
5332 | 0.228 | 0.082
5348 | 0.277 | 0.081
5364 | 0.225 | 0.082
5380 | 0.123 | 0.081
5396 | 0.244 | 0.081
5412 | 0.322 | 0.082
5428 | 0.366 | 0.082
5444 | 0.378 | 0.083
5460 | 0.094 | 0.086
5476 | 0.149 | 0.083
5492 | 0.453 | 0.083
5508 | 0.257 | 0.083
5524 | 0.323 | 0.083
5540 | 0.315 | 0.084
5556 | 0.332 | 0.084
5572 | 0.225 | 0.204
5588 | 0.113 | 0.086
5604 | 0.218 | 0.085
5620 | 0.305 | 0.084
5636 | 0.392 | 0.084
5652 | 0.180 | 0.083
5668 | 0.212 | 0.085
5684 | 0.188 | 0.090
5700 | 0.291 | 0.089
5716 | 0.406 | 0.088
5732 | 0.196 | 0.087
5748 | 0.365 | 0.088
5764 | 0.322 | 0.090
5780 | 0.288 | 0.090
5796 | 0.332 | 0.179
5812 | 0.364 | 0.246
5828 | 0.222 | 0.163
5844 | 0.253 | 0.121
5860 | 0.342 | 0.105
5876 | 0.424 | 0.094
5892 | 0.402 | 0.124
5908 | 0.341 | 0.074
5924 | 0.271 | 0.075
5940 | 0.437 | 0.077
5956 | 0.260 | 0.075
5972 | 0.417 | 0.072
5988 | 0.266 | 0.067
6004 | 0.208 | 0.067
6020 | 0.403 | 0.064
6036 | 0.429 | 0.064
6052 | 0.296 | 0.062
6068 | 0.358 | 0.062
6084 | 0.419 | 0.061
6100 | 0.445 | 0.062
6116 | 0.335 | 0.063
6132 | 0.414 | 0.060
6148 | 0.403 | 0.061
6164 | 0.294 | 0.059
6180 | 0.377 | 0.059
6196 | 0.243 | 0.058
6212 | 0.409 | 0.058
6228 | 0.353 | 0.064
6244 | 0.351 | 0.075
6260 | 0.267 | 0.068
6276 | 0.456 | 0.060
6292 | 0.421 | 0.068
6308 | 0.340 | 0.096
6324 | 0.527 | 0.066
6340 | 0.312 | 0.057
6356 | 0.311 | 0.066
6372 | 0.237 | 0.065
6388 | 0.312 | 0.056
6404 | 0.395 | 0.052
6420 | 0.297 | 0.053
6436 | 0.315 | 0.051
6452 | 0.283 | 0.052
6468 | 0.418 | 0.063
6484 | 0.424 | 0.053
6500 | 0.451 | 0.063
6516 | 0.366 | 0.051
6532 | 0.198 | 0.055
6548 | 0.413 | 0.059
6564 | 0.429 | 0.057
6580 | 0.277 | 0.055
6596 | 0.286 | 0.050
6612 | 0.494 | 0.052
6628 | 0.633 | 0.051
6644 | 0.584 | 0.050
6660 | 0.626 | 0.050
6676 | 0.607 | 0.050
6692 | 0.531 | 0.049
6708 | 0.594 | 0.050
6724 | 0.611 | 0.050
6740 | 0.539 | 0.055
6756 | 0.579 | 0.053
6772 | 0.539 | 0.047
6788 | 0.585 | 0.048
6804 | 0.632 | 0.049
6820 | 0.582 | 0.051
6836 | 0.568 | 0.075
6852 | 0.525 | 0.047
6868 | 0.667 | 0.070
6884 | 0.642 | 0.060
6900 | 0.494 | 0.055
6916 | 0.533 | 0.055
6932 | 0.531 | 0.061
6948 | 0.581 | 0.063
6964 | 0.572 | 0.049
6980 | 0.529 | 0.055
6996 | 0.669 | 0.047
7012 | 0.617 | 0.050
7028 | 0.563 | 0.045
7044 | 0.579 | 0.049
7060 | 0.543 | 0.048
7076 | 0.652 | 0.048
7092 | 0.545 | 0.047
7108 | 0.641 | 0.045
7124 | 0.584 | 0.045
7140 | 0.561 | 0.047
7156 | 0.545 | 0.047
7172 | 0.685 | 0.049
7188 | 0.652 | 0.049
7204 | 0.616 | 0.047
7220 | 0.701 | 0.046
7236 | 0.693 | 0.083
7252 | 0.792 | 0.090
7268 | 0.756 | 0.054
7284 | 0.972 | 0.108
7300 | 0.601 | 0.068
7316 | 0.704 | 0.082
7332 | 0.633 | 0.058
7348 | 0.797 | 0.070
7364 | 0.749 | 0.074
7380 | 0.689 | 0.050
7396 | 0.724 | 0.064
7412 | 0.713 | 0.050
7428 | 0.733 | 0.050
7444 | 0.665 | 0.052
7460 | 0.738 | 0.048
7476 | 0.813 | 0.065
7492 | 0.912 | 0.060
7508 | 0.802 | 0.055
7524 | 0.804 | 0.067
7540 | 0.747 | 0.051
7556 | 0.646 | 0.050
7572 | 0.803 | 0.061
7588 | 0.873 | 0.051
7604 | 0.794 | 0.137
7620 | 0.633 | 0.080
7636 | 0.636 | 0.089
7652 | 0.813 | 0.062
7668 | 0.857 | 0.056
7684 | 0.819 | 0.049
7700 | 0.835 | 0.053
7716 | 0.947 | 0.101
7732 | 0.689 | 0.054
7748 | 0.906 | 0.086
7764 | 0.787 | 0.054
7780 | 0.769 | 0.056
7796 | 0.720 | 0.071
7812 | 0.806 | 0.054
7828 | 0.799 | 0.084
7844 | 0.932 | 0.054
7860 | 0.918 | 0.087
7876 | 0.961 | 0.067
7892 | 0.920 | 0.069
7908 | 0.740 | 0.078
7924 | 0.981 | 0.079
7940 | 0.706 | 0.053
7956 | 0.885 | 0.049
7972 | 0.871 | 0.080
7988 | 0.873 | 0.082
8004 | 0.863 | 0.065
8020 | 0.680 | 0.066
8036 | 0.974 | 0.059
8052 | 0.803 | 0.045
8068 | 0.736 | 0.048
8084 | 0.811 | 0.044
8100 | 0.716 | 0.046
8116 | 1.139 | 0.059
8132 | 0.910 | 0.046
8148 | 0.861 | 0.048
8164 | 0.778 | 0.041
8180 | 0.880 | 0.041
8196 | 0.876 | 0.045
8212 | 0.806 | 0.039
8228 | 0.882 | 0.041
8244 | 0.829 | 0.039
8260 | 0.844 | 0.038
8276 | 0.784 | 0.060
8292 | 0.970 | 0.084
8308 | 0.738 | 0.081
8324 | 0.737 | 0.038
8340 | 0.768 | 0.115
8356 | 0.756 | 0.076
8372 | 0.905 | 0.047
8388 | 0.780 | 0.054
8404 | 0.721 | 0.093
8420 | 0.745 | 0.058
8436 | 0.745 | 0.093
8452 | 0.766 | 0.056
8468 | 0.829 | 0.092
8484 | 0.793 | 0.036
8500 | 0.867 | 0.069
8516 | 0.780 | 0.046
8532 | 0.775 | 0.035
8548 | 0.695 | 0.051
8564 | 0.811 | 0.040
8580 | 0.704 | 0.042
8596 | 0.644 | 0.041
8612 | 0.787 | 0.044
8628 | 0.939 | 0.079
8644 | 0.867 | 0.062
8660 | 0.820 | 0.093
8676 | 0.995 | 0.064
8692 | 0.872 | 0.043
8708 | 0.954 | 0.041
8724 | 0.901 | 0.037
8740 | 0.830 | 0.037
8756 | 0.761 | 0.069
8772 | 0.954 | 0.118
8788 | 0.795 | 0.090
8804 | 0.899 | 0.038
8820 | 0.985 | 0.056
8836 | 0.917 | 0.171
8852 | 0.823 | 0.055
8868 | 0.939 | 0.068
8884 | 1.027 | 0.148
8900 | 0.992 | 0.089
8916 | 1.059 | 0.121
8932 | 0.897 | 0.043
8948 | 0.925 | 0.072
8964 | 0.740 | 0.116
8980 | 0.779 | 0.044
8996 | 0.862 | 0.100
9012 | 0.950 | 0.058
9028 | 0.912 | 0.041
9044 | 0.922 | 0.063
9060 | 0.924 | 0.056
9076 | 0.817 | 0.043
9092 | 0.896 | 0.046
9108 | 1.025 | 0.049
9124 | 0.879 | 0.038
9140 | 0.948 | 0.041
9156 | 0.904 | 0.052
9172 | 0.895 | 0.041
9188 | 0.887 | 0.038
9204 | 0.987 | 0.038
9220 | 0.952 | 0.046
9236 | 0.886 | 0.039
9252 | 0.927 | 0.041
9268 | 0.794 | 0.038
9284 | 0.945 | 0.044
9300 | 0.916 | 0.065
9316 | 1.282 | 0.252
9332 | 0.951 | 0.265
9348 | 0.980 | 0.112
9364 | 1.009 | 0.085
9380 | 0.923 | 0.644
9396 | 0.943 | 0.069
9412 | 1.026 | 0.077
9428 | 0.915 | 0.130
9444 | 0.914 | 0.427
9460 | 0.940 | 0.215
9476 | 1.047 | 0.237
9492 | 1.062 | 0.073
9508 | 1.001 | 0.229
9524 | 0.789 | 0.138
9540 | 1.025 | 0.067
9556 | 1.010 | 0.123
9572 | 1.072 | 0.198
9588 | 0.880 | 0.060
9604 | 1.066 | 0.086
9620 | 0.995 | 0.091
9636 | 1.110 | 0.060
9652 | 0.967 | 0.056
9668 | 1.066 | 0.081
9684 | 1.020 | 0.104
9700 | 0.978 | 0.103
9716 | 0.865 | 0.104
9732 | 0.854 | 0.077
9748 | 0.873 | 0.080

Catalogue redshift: 0.66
